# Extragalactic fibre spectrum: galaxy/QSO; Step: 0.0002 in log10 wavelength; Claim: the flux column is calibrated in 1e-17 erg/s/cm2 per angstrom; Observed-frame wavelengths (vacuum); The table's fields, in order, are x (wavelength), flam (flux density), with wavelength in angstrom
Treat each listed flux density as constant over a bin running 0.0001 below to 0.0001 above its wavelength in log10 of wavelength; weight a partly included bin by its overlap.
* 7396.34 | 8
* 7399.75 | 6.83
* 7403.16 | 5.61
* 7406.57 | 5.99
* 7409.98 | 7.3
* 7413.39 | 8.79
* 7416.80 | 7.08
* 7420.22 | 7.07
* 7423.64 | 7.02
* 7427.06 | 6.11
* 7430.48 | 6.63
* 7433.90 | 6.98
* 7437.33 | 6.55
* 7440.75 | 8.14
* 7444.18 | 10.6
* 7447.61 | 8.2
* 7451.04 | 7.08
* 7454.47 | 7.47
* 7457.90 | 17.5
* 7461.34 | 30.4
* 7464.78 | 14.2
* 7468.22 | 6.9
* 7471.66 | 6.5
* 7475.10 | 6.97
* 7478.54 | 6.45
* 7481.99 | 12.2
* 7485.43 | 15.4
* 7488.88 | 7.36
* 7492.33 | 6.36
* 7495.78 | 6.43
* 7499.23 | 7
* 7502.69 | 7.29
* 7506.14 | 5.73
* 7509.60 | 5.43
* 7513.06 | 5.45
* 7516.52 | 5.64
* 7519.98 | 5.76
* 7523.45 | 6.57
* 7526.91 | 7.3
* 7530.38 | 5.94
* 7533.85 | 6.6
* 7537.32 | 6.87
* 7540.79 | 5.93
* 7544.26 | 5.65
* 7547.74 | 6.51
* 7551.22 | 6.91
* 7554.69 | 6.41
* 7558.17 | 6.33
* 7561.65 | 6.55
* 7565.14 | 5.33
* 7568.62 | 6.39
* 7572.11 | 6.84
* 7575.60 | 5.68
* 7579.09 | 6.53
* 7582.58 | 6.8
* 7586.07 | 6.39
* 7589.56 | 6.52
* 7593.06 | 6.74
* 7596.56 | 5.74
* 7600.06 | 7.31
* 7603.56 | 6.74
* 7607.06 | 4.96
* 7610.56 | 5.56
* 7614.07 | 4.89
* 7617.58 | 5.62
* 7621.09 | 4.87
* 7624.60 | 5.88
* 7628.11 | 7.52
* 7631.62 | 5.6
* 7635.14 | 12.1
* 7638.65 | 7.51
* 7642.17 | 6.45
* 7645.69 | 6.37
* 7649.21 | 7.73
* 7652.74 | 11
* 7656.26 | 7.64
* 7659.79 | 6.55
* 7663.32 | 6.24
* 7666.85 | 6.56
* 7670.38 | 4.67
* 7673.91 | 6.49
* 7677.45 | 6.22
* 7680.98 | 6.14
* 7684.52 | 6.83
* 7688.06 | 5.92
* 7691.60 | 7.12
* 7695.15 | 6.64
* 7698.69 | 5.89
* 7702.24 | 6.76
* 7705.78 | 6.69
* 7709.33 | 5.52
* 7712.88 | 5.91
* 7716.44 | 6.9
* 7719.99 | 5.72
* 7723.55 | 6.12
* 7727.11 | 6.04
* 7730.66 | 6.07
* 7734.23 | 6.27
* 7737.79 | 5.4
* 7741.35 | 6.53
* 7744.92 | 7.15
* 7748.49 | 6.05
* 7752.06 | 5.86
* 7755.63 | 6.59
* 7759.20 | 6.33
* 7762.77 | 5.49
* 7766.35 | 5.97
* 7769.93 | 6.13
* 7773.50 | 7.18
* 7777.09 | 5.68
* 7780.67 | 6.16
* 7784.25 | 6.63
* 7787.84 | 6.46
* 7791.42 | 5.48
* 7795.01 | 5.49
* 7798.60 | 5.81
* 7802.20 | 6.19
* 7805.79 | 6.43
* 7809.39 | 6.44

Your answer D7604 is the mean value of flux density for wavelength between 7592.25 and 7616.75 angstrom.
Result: 5.95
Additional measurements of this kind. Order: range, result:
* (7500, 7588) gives 6.28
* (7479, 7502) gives 8.89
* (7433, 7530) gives 8.82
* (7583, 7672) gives 6.69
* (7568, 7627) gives 6.09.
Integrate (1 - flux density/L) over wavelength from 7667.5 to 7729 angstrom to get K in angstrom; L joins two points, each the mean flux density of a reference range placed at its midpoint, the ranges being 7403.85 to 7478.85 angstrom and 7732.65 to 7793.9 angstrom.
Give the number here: 5.0 angstrom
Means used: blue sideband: 9.1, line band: 6.22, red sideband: 6.19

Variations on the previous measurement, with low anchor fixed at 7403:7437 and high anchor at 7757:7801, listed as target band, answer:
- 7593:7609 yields 0.6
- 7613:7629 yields 1.8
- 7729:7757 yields -0.4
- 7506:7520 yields 2.3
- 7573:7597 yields 0.5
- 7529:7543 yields 0.7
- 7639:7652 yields -1.8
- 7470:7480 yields 0.2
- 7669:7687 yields 0.6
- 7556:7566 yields 0.6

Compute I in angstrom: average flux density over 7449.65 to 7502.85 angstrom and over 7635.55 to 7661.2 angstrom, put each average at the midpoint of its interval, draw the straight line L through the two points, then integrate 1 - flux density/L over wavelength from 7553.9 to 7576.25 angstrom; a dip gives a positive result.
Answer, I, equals 7.1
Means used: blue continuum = 10.4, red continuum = 7.86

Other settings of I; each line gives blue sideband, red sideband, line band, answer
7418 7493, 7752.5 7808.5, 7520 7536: 4.3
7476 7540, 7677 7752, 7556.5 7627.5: 7.4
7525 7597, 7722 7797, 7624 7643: -4.1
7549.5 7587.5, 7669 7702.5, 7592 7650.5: -2.1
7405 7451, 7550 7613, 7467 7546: -2.0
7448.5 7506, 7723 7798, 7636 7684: 3.8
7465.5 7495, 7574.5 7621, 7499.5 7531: 6.8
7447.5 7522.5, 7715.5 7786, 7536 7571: 8.8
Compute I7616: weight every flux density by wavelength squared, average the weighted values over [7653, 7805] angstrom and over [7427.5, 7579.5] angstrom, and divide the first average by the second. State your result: 0.84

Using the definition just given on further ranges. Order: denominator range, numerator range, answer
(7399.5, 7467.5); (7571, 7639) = 0.73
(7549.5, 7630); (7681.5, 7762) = 1.05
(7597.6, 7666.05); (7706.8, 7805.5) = 0.92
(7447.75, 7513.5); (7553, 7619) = 0.66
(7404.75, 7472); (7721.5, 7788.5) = 0.72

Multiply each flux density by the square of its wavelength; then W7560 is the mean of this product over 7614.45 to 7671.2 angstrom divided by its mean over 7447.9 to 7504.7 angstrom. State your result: 0.71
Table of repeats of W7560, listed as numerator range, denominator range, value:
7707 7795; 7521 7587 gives 1.01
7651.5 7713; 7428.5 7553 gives 0.84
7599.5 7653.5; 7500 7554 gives 1.12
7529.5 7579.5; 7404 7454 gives 0.88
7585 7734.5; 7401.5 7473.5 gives 0.75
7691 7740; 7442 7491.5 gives 0.60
